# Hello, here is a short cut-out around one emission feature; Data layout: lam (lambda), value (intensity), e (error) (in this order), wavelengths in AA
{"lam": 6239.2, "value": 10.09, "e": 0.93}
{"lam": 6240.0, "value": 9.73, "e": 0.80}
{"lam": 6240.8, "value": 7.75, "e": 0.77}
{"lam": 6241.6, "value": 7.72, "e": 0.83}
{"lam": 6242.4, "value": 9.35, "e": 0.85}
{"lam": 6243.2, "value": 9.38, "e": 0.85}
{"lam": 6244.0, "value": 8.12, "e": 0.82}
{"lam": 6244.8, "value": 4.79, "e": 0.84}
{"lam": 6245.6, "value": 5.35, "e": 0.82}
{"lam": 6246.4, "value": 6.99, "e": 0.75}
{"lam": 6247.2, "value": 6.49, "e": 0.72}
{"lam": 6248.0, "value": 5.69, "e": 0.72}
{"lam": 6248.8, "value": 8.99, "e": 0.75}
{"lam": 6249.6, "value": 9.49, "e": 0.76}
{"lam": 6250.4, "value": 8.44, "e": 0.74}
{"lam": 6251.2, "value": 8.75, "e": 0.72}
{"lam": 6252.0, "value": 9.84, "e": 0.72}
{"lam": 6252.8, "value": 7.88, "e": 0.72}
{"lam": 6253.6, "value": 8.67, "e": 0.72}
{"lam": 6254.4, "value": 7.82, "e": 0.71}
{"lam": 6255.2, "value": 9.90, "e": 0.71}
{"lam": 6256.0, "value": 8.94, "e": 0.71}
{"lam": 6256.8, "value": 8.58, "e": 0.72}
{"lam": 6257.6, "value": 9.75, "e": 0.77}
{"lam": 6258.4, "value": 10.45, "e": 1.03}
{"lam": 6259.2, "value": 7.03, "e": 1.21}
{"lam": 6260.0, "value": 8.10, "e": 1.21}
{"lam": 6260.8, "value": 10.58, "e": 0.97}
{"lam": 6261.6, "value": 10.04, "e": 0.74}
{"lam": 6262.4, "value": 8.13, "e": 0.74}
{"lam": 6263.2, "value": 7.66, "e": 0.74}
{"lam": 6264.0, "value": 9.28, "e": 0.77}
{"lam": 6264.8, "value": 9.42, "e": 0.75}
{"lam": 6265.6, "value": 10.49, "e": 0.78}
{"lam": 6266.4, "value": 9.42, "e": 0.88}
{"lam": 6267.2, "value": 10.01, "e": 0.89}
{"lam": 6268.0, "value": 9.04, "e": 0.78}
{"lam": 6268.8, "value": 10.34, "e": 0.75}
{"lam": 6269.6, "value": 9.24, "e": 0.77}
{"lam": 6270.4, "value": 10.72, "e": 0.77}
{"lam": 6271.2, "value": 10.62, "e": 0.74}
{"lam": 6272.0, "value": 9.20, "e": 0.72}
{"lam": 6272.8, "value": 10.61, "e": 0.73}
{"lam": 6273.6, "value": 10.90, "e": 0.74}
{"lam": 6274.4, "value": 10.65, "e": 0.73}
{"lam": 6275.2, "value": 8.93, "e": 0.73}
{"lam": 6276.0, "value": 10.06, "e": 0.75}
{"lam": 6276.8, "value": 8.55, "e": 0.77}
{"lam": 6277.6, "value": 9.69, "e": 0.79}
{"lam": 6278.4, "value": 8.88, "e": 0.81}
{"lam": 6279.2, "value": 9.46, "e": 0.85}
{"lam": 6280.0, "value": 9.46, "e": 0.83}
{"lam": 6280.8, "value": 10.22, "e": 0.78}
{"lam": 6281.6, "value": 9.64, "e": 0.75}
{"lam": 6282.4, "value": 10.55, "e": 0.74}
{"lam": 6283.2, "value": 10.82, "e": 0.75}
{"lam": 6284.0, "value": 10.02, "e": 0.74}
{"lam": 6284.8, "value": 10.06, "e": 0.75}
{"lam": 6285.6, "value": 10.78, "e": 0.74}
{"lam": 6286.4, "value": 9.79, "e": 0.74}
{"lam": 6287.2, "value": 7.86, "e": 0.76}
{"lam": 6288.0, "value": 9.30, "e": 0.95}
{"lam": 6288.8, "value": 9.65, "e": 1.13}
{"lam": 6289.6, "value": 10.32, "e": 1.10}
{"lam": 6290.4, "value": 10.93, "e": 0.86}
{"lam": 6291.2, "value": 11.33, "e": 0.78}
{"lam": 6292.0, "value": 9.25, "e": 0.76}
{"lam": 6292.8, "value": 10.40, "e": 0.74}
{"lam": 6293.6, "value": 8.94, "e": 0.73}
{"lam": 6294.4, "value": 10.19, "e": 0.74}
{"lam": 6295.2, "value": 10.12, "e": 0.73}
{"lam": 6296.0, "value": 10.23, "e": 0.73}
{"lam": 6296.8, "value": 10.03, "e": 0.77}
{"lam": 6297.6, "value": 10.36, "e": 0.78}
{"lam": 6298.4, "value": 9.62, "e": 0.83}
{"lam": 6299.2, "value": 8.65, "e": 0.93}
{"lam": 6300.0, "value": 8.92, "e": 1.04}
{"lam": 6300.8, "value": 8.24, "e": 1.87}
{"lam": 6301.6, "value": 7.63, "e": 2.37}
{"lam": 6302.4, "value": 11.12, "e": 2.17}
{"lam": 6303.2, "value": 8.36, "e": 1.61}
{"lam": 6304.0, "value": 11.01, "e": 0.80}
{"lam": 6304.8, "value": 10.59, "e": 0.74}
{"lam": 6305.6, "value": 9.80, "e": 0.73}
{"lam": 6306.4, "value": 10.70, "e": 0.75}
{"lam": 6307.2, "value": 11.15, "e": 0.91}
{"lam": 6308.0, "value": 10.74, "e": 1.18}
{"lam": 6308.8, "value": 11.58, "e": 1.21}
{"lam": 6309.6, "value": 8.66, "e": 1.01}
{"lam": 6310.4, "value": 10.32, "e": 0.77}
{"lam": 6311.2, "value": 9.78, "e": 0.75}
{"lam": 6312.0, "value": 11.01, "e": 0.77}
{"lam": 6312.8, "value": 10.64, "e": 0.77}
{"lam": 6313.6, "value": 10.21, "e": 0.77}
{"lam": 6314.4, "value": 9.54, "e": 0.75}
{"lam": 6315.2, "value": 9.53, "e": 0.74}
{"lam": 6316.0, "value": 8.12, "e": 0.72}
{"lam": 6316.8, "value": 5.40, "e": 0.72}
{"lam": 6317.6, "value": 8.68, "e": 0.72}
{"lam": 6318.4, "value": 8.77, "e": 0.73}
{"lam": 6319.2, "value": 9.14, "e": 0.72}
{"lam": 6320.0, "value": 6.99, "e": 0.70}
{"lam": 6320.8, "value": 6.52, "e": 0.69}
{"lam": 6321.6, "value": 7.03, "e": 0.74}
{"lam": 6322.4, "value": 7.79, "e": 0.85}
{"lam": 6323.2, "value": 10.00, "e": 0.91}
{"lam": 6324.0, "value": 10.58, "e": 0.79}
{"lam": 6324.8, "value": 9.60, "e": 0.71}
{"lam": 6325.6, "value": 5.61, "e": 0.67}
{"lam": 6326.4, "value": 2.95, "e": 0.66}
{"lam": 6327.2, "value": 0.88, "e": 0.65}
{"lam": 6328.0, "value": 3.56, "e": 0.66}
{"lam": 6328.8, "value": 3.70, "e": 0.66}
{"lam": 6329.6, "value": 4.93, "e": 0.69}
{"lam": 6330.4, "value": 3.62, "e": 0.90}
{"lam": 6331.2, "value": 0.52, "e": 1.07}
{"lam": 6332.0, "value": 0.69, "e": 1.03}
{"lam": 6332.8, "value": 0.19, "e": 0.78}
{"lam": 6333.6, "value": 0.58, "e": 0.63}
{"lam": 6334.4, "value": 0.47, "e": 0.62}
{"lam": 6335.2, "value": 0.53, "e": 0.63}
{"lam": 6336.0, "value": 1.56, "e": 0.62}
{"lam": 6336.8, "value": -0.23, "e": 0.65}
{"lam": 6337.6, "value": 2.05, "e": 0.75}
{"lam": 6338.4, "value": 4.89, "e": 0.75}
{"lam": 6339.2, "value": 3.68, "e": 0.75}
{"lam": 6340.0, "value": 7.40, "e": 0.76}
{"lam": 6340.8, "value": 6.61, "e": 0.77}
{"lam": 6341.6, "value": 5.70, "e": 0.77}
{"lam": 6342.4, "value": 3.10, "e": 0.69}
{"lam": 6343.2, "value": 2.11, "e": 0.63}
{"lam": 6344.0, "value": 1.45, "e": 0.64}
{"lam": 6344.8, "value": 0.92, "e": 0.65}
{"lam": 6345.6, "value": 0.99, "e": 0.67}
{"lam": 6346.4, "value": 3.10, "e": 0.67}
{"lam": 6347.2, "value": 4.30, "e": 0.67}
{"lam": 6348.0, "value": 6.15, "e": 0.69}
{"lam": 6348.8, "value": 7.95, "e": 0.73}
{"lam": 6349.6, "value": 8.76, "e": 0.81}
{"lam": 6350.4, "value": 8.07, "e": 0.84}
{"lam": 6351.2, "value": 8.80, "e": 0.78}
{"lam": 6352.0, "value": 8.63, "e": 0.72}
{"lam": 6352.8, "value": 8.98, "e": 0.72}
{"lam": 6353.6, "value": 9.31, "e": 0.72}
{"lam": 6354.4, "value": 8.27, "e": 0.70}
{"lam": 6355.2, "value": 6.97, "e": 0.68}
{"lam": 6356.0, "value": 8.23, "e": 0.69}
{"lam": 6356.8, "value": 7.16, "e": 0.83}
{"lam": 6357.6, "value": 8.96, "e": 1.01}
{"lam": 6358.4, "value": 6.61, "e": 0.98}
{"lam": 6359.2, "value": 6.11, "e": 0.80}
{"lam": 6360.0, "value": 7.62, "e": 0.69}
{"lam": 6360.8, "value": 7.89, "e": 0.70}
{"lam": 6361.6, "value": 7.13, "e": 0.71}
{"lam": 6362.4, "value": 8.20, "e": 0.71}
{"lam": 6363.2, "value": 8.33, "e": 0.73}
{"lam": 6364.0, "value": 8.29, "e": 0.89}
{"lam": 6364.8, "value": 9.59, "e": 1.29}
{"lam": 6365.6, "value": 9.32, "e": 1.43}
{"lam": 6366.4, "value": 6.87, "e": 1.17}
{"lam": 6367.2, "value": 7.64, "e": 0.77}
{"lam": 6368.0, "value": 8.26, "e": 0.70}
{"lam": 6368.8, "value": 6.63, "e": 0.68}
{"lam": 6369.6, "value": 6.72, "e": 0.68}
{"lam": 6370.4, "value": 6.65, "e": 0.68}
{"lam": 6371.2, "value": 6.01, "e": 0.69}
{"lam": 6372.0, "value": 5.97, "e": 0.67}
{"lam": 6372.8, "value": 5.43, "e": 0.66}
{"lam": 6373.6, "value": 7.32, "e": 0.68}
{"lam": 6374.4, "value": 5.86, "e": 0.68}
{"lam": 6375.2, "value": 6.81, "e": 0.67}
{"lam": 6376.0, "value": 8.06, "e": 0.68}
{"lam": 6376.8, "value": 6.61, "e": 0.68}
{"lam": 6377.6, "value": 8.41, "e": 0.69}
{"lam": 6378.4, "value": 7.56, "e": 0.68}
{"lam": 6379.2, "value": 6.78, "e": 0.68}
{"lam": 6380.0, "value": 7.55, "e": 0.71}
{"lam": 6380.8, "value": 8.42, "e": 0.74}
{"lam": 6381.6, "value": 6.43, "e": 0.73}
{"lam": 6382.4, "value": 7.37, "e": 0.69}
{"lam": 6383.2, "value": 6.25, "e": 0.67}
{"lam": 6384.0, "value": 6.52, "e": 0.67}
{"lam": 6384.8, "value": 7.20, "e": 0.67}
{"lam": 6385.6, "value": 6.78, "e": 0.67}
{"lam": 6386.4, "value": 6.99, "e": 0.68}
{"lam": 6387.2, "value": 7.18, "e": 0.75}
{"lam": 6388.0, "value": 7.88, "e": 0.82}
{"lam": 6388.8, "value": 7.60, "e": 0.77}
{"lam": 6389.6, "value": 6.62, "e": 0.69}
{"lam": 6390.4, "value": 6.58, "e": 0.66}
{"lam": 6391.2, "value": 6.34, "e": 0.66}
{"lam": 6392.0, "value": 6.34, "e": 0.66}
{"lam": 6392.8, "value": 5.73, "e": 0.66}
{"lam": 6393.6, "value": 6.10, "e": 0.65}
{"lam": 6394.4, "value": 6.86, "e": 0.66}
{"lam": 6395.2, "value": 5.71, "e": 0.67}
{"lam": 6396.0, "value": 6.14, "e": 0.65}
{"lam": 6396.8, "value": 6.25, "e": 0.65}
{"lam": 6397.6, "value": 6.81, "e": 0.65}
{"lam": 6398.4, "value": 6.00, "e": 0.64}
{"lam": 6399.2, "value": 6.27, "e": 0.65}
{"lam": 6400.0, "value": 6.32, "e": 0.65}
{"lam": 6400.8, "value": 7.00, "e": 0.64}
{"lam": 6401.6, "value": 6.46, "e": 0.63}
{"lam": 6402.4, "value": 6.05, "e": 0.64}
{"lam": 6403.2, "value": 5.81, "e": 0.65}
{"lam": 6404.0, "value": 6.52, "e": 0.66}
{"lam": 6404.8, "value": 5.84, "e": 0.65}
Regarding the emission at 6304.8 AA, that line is C IV 1549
